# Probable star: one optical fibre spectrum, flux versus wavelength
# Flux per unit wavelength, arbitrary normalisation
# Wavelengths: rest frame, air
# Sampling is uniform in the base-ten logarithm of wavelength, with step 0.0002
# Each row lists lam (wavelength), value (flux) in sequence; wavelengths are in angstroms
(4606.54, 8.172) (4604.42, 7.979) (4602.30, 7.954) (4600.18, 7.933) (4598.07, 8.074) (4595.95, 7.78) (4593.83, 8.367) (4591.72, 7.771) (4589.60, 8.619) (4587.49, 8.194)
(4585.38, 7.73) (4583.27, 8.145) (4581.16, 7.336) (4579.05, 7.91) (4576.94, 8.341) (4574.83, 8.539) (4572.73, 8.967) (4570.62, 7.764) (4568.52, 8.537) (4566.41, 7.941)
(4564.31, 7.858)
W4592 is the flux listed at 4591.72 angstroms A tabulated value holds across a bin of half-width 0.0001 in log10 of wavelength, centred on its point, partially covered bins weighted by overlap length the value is 7.771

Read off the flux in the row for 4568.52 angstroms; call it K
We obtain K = 8.537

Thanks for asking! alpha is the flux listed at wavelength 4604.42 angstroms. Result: 7.979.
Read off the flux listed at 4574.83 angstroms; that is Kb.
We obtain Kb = 8.539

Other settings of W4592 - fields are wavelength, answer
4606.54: 8.172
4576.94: 8.341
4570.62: 7.764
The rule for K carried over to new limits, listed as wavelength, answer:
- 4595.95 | 7.78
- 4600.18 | 7.933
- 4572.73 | 8.967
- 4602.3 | 7.954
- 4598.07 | 8.074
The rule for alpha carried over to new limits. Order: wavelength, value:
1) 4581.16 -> 7.336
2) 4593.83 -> 8.367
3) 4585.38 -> 7.73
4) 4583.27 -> 8.145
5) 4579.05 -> 7.91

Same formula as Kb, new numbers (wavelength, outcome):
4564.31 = 7.858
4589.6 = 8.619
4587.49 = 8.194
